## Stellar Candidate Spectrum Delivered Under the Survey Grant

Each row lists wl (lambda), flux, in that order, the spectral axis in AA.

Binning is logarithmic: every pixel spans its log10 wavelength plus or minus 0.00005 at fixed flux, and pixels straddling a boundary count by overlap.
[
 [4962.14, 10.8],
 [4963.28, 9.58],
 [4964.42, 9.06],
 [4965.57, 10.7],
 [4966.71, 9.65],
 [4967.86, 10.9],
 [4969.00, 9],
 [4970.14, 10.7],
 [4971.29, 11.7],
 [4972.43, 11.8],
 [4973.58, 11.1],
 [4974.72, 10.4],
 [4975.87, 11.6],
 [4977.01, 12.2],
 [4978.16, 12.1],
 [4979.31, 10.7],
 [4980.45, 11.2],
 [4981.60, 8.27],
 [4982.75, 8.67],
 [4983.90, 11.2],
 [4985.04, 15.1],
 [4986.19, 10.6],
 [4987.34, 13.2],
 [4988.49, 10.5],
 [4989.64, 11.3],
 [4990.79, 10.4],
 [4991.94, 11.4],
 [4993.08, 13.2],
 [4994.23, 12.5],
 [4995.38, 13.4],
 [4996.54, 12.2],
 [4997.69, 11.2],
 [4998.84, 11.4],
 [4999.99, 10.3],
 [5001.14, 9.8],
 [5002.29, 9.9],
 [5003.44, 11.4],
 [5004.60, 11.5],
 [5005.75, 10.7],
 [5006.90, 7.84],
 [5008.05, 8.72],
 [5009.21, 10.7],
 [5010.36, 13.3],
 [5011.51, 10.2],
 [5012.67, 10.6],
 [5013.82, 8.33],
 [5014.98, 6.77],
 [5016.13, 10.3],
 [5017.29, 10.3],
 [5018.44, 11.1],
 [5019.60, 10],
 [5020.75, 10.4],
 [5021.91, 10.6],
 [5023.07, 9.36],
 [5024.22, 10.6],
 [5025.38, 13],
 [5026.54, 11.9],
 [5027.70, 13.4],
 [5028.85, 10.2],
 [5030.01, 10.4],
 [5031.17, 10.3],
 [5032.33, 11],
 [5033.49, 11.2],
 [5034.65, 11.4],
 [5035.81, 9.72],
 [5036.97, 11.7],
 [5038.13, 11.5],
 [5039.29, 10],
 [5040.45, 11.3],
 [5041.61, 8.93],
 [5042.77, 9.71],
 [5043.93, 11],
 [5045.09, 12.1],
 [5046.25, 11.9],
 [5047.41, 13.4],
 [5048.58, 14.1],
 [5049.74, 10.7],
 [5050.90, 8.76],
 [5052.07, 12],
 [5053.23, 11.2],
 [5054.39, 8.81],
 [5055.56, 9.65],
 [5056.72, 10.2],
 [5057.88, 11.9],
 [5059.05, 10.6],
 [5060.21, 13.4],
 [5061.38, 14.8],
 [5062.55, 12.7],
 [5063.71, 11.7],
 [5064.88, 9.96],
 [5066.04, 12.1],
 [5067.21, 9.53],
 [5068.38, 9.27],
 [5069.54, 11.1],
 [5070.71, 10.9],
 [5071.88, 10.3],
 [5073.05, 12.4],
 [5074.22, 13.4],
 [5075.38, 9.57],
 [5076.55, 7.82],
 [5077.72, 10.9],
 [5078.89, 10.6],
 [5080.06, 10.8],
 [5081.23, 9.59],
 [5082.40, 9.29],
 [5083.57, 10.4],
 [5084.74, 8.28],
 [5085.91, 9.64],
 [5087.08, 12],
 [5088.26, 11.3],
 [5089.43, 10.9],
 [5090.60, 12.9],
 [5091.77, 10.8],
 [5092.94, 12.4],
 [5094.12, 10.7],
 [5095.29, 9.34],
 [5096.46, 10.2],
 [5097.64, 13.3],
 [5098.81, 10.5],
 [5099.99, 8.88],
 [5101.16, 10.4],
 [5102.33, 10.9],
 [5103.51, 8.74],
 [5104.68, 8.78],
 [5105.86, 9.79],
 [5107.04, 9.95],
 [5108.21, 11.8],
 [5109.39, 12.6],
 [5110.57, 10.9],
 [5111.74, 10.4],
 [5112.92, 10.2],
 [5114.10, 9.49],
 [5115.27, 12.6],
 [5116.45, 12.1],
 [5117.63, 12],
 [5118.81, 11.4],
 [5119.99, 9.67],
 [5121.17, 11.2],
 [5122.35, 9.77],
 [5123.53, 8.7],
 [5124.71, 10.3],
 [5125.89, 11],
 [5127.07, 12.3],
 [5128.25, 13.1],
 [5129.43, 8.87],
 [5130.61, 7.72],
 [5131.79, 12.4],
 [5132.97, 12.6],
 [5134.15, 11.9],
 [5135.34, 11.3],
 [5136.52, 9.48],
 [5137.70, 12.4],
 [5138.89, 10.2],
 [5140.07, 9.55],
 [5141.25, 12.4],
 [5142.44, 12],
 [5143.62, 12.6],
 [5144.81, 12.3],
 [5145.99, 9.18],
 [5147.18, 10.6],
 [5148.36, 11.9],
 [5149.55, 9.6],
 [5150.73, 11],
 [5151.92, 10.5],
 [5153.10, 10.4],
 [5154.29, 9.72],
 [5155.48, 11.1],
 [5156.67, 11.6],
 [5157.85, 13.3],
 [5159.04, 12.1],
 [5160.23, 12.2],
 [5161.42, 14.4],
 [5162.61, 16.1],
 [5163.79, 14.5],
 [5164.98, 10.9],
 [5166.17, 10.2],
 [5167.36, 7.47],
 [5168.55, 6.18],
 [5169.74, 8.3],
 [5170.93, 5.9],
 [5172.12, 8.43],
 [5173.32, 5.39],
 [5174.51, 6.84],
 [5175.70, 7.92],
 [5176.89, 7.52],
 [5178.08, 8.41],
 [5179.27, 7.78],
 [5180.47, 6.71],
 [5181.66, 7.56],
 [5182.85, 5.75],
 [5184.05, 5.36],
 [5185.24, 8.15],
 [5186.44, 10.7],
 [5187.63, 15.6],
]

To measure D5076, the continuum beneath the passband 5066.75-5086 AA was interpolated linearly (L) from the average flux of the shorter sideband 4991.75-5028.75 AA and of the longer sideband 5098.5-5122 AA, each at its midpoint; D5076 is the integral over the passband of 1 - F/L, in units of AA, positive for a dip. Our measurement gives 0.8 AA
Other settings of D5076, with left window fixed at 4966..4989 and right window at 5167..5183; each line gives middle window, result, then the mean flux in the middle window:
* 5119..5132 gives -3.64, 10.4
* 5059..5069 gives -2.41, 11.6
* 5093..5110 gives -3.68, 10.5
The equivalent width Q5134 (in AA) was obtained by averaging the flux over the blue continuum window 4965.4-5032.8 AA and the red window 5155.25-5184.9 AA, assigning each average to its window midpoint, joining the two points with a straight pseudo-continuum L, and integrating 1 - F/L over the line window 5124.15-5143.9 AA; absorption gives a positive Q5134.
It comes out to -3.3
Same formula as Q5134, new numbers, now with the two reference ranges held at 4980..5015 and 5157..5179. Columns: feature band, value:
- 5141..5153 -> -1.49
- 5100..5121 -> -1.04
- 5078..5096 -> -0.51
